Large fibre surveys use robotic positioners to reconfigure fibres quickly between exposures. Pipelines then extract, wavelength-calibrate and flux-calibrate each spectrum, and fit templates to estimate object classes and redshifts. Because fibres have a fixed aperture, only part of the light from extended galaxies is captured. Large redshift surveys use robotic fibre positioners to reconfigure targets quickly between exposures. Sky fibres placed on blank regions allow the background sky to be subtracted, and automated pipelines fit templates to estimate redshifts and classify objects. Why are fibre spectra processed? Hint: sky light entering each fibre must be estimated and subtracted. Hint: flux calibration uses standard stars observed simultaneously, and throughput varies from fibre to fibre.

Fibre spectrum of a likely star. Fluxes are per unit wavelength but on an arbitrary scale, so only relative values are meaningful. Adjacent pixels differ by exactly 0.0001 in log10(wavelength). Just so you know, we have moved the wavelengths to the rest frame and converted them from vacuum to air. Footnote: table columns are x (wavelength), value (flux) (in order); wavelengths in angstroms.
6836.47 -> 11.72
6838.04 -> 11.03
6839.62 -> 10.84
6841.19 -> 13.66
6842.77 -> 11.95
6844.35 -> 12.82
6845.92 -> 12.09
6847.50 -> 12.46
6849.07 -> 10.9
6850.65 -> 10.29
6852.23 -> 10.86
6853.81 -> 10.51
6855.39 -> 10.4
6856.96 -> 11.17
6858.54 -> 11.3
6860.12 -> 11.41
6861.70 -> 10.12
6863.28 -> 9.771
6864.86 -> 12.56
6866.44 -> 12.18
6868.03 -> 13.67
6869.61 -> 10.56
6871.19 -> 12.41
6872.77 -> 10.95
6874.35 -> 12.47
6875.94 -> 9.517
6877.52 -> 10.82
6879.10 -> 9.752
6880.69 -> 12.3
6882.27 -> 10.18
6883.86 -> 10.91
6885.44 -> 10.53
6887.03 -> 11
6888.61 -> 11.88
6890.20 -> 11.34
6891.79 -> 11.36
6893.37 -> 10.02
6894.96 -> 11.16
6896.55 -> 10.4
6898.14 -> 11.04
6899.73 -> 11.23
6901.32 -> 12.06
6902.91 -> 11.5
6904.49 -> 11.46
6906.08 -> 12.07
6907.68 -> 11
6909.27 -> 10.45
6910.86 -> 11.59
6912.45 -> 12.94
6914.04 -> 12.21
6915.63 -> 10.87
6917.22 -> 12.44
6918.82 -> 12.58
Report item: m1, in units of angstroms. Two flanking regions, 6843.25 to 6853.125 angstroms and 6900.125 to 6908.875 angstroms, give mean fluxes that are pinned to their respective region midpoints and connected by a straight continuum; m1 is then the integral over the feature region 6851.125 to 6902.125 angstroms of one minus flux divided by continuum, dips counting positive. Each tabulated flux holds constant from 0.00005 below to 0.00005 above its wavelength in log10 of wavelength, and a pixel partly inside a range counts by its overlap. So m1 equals 1.9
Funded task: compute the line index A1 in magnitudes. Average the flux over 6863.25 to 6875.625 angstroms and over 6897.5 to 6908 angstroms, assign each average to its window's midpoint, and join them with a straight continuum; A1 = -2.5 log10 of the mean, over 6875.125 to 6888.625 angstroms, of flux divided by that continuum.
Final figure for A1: 0.10 mag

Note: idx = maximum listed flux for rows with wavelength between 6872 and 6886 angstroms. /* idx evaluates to 12.47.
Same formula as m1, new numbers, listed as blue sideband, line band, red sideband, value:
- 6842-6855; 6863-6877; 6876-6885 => -0.87 angstroms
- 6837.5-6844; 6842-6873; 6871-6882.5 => 0.24 angstroms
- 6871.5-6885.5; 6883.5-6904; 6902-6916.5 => 0.22 angstroms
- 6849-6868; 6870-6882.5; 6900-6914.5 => 0.23 angstroms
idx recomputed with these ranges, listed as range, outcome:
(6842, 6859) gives 12.82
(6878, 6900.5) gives 12.3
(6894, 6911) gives 12.07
